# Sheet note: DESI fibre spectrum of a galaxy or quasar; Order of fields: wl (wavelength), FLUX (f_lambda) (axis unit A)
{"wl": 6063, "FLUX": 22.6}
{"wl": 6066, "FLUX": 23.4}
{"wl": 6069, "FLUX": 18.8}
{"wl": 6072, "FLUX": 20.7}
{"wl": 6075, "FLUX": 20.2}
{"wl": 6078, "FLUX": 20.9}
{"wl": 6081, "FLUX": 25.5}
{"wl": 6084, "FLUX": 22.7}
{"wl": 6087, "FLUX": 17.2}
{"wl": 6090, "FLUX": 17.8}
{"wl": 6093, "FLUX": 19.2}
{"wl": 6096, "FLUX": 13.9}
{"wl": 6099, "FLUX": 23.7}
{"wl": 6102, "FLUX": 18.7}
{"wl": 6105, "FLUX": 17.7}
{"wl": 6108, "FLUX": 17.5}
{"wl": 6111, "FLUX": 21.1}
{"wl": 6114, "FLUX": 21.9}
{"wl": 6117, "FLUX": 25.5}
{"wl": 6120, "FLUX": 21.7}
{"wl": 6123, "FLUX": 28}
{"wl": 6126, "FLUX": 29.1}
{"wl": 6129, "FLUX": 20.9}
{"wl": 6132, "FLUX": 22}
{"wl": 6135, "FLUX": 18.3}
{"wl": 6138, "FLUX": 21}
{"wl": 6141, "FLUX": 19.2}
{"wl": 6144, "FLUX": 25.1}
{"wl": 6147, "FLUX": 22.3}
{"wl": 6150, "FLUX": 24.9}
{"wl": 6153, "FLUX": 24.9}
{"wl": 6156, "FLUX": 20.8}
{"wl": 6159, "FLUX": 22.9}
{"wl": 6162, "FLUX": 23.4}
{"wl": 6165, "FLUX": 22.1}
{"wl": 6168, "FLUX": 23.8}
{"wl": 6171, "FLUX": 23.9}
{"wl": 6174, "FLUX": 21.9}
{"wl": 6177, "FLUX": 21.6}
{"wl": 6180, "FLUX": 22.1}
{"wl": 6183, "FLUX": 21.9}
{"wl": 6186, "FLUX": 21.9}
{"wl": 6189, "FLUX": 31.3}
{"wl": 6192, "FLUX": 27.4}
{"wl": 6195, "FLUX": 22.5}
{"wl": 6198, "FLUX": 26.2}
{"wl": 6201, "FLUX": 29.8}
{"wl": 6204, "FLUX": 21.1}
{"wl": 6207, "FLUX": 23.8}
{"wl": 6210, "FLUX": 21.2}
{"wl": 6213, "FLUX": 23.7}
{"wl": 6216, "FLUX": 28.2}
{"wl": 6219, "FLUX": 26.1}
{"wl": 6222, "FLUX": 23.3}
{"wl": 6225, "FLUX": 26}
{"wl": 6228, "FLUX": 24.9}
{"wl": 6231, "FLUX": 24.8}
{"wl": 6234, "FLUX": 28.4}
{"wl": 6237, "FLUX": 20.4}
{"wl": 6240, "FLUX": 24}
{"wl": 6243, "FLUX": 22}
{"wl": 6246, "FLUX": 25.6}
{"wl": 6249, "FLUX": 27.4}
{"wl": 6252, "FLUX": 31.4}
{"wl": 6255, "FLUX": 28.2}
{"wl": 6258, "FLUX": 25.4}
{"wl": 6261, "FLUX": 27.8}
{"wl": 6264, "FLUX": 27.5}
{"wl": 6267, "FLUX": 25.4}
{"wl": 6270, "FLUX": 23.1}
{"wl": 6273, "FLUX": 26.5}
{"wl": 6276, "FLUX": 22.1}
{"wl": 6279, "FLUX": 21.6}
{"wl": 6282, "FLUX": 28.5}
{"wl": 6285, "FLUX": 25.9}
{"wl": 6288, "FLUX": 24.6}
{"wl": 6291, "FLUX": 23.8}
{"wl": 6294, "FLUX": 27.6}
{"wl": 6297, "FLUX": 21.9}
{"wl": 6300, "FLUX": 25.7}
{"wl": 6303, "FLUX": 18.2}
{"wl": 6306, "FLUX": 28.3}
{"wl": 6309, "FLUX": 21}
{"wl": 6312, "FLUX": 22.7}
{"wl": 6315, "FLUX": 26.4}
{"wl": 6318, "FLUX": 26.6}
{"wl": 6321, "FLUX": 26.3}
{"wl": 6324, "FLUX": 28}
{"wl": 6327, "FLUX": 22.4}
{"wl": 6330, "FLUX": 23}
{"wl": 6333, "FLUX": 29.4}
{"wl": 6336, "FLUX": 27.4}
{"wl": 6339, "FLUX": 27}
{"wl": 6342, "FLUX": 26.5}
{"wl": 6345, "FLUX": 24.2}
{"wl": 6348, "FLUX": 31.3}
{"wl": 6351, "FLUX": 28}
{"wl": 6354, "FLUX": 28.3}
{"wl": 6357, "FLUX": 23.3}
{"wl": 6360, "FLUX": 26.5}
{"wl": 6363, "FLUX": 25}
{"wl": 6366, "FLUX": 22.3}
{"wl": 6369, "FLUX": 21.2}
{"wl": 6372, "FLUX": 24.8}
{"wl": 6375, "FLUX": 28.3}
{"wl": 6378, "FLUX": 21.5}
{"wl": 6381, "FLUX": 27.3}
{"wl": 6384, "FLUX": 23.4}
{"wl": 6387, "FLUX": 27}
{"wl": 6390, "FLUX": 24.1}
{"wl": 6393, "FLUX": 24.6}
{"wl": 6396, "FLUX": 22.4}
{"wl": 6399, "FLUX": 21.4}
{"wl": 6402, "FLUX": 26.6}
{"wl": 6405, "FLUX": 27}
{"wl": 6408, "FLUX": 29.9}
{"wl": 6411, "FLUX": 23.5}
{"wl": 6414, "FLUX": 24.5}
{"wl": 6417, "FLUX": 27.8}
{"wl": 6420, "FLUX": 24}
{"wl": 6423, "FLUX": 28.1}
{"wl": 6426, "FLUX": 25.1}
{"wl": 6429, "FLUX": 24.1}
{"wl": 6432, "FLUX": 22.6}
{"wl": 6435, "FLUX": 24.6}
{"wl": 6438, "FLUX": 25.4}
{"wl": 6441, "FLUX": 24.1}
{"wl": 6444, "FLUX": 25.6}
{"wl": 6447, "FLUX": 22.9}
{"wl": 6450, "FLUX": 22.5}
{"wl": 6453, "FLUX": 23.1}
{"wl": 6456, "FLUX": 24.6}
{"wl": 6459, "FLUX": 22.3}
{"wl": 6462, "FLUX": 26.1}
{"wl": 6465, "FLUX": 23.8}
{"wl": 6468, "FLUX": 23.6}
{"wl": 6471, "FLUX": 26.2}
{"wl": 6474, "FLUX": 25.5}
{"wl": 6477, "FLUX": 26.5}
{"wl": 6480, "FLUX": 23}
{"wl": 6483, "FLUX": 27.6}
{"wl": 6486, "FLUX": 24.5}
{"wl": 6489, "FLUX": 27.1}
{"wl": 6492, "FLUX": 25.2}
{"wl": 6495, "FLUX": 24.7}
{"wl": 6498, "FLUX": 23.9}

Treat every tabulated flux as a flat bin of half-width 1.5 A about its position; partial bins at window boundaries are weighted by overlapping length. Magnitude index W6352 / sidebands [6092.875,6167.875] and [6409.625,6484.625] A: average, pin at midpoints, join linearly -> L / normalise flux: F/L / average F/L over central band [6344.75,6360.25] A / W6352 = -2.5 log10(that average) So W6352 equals -0.14 mag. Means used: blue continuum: 21.9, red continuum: 24.7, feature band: 27.2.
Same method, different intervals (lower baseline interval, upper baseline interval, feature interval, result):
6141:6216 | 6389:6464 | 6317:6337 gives -0.08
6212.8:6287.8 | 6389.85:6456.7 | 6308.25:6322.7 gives 0.02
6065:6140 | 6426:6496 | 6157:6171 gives -0.07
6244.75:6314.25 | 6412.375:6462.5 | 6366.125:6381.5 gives 0.03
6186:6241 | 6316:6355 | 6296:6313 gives 0.15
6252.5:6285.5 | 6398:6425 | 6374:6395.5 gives 0.04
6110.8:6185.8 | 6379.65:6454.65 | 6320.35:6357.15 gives -0.10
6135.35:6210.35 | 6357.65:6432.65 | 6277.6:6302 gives -0.03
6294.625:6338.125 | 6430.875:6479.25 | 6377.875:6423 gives -0.03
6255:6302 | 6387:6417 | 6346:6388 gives -0.02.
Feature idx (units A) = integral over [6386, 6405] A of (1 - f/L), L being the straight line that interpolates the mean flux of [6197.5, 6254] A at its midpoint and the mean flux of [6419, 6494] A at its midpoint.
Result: 0.27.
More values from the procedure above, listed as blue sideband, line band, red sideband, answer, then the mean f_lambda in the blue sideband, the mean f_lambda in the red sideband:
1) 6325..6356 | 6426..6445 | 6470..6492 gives 1.18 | 26.7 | 25.7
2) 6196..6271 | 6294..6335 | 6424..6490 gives 0.60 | 25.4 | 24.6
